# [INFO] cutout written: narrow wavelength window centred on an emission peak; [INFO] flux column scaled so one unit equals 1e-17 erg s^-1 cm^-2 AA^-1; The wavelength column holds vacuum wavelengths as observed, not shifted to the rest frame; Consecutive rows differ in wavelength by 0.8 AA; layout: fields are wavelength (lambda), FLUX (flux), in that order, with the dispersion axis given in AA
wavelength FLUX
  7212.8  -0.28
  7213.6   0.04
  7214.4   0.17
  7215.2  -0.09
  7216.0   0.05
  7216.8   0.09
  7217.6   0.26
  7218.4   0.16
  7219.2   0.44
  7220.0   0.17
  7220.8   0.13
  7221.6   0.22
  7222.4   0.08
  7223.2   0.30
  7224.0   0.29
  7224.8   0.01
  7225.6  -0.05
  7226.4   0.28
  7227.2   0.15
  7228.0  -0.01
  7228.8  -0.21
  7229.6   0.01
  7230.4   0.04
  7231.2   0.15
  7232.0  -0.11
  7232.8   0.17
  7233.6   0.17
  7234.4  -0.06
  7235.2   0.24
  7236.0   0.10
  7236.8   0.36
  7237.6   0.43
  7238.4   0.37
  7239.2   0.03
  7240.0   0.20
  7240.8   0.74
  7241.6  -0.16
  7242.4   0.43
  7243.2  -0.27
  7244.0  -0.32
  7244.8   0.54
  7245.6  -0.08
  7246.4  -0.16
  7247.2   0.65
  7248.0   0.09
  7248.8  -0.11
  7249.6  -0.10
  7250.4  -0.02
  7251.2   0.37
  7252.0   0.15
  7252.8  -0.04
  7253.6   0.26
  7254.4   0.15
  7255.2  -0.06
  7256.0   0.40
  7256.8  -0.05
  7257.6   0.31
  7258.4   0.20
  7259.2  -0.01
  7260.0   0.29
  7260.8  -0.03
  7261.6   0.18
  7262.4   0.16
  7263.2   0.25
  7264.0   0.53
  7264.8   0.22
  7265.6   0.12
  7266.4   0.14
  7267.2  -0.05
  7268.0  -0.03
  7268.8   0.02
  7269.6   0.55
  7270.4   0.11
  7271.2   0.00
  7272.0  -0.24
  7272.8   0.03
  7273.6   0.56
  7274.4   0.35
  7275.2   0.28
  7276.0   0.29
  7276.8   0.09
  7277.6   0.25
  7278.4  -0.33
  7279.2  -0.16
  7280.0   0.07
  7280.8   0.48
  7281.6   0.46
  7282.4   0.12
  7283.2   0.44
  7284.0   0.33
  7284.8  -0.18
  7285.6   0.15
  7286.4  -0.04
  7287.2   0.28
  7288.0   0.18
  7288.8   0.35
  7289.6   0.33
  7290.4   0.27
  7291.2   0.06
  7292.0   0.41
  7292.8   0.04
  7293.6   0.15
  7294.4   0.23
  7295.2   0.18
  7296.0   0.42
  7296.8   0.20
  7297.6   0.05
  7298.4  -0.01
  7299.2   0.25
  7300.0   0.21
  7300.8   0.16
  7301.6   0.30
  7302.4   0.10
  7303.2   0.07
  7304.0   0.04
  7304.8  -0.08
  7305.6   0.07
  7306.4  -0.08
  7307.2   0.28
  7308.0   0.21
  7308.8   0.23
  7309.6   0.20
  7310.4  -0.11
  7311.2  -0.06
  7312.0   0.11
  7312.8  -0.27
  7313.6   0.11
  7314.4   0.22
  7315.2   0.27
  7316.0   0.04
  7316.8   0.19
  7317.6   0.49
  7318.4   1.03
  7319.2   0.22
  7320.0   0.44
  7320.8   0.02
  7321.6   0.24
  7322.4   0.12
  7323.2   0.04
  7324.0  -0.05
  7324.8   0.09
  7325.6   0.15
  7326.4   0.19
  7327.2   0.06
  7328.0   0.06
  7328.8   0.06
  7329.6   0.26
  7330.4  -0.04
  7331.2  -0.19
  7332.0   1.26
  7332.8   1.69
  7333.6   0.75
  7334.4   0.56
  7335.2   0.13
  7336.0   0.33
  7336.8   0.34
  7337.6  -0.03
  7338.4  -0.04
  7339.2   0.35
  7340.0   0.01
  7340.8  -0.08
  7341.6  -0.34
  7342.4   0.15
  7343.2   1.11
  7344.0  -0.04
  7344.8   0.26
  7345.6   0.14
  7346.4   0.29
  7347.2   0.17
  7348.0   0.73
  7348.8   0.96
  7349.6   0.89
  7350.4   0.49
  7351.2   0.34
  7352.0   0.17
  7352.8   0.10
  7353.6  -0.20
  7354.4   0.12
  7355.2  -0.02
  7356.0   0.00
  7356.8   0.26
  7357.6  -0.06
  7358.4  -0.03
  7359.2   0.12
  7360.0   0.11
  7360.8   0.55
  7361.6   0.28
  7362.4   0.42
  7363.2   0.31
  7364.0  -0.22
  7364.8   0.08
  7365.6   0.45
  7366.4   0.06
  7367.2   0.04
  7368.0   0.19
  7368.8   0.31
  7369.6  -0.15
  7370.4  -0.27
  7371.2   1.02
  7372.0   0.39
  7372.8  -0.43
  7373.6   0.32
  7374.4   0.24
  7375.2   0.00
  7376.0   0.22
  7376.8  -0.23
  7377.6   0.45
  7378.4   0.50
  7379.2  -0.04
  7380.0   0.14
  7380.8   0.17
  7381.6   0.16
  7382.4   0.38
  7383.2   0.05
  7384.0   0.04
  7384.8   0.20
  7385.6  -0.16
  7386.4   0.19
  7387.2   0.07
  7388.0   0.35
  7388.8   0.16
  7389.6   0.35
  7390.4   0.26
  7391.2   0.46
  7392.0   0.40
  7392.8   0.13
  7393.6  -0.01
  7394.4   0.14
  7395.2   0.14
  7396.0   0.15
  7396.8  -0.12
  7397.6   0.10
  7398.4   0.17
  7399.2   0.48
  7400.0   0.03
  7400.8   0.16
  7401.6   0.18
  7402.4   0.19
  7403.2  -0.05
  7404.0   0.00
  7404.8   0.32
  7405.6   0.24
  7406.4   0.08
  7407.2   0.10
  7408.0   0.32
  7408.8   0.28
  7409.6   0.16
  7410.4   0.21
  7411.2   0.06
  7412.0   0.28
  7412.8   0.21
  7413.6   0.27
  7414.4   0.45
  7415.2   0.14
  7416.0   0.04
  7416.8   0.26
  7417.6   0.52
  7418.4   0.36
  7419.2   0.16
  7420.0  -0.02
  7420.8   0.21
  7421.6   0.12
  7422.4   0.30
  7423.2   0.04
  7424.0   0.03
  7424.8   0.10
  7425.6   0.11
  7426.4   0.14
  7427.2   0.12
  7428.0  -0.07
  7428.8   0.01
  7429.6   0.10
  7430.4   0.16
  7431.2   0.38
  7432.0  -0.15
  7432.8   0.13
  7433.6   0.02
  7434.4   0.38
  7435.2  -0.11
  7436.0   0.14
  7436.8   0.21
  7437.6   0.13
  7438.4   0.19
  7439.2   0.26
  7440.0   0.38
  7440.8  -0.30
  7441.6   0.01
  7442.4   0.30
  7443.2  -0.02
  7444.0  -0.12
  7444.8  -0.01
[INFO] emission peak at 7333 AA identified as [S II] 6716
